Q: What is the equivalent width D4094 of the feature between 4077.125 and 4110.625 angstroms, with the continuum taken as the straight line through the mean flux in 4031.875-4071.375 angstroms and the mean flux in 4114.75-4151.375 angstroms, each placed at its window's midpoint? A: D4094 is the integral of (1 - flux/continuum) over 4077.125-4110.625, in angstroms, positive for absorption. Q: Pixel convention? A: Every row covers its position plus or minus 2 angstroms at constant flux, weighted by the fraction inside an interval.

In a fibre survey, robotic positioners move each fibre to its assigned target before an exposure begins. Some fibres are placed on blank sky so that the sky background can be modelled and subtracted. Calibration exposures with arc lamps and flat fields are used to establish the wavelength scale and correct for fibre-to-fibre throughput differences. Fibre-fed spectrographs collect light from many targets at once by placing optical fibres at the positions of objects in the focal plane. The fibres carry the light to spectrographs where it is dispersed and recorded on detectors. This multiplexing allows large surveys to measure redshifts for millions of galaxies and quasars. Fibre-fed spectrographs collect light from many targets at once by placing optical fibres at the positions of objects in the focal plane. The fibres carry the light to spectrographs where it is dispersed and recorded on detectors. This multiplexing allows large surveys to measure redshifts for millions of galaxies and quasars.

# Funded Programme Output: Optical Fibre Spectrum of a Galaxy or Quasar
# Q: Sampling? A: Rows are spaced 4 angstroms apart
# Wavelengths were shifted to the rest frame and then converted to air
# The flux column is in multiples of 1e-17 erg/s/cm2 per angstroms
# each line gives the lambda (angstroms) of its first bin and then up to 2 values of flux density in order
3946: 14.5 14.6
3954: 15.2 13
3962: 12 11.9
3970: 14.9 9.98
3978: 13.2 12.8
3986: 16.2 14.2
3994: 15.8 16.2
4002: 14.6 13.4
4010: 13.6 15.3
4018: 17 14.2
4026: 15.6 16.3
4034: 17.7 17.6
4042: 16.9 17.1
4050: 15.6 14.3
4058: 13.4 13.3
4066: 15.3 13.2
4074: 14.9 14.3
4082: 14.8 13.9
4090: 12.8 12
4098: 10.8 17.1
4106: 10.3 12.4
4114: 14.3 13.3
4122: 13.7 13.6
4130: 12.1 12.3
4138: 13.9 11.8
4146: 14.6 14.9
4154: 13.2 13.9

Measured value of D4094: 2.9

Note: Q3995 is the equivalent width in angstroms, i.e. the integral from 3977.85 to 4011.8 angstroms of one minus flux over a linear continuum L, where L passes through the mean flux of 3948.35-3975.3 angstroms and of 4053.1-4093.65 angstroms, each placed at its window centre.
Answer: -2.9 angstroms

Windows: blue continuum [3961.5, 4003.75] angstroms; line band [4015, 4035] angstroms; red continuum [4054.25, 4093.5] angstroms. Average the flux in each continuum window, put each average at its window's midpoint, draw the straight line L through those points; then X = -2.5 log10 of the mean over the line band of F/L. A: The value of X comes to -0.156 mag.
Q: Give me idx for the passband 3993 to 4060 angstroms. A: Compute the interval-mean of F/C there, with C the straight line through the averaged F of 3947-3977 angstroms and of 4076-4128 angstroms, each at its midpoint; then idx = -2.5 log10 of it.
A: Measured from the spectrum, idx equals -0.177 mag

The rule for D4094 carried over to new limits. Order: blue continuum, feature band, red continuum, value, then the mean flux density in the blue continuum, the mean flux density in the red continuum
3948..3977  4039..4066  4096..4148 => -4.4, 13.1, 13.1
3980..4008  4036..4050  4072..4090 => -2.4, 14.7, 14.3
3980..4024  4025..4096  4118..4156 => -3.6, 14.8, 13.3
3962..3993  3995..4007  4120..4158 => -1.5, 13.3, 13.4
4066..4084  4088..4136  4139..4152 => 4.0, 14.4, 13.8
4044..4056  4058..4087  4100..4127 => 1.4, 15.7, 13.5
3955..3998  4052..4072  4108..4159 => -0.6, 13.6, 13.4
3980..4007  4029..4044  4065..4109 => -3.1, 14.8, 13.5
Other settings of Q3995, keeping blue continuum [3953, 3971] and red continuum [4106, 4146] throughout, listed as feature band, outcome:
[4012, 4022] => -2.0 angstroms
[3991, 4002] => -2.0 angstroms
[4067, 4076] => -0.8 angstroms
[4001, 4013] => -0.7 angstroms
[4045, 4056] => -2.1 angstroms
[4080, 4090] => -0.8 angstroms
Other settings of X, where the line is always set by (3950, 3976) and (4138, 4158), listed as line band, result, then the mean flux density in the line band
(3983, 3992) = -0.146 mag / 14.9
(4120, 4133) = 0.043 mag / 13.1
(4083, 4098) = 0.059 mag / 12.7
